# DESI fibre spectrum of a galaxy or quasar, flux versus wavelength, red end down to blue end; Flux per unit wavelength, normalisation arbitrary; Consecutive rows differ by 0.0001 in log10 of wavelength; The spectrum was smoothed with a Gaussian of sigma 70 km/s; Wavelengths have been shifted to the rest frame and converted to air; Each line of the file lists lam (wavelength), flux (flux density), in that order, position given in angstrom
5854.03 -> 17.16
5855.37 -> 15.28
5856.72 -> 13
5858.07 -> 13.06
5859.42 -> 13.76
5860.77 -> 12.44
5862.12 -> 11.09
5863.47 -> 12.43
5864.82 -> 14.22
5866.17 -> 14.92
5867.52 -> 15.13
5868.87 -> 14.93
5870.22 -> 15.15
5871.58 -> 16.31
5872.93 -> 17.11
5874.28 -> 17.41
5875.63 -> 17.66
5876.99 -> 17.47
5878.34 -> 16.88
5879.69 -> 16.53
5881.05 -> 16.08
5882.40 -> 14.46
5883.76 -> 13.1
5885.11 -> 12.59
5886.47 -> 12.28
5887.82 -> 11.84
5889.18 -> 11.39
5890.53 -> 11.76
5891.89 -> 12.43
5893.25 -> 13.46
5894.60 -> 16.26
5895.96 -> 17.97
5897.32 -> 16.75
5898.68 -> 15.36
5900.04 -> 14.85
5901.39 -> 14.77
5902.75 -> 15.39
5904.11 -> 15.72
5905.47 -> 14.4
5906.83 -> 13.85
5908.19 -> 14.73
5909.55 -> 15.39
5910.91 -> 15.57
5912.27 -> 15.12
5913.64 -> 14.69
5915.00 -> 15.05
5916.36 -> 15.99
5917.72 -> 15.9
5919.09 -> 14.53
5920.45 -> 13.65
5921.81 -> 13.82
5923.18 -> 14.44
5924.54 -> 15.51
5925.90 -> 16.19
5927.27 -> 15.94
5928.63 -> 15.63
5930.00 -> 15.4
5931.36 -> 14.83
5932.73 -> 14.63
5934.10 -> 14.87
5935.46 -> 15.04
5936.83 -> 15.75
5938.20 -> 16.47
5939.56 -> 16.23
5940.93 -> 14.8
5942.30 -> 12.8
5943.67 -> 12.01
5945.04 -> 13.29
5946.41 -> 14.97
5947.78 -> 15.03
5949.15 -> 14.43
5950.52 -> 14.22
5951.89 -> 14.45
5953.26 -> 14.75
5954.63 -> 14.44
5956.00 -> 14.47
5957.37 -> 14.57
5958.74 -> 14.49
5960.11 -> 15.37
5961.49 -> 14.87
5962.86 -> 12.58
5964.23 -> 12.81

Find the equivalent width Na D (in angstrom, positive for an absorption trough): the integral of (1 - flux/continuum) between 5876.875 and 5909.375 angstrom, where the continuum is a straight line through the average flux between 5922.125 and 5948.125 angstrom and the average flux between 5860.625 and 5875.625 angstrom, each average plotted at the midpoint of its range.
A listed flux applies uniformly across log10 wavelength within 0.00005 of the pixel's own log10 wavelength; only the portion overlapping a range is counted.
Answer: 0.7 angstrom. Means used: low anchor 14.9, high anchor 14.9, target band 14.6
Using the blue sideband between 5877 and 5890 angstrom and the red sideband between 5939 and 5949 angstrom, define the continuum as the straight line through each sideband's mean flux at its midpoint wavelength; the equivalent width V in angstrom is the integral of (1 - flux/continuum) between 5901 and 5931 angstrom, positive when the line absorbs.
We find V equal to -2.06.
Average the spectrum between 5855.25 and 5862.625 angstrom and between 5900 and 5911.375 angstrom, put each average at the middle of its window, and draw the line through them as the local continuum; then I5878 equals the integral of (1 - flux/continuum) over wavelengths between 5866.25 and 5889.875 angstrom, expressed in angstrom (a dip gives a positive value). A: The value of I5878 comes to -2.2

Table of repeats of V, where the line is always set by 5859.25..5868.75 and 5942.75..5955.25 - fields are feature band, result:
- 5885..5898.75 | -0.1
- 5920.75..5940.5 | -1.8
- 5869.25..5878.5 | -2.2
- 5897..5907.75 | -1.0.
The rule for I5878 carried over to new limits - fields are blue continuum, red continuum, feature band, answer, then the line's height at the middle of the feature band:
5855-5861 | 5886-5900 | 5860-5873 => -0.6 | 13.6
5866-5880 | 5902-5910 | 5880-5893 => 2.3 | 15.8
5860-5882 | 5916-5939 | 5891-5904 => 0.1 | 15.3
